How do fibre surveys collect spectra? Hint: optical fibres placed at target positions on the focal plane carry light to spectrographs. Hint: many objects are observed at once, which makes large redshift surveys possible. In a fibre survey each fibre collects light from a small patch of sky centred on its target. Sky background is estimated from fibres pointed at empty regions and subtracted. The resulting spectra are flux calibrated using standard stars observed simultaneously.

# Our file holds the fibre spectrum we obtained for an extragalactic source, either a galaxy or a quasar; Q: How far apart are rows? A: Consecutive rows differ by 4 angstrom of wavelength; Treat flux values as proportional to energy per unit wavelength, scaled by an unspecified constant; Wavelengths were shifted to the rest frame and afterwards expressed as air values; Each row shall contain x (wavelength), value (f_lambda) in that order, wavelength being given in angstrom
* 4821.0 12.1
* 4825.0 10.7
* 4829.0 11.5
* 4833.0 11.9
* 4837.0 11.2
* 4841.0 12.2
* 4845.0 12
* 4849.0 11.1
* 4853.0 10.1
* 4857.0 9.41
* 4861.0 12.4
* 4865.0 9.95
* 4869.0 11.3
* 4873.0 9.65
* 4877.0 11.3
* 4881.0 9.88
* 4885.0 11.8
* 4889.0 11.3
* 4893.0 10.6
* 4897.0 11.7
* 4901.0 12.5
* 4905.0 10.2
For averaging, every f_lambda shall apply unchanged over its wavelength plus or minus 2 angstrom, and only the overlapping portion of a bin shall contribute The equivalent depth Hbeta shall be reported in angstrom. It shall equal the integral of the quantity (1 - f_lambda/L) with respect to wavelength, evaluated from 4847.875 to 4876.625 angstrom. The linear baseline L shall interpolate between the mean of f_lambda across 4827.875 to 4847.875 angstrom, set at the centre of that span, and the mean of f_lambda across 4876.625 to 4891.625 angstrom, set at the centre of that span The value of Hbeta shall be 2.0 angstrom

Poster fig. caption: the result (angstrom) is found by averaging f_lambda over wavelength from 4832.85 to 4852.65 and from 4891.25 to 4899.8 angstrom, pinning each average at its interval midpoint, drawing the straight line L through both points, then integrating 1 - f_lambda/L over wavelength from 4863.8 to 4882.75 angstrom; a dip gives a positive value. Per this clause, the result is 1.6 angstrom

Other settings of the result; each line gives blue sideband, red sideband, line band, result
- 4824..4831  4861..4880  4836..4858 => -0.2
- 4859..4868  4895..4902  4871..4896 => 1.9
